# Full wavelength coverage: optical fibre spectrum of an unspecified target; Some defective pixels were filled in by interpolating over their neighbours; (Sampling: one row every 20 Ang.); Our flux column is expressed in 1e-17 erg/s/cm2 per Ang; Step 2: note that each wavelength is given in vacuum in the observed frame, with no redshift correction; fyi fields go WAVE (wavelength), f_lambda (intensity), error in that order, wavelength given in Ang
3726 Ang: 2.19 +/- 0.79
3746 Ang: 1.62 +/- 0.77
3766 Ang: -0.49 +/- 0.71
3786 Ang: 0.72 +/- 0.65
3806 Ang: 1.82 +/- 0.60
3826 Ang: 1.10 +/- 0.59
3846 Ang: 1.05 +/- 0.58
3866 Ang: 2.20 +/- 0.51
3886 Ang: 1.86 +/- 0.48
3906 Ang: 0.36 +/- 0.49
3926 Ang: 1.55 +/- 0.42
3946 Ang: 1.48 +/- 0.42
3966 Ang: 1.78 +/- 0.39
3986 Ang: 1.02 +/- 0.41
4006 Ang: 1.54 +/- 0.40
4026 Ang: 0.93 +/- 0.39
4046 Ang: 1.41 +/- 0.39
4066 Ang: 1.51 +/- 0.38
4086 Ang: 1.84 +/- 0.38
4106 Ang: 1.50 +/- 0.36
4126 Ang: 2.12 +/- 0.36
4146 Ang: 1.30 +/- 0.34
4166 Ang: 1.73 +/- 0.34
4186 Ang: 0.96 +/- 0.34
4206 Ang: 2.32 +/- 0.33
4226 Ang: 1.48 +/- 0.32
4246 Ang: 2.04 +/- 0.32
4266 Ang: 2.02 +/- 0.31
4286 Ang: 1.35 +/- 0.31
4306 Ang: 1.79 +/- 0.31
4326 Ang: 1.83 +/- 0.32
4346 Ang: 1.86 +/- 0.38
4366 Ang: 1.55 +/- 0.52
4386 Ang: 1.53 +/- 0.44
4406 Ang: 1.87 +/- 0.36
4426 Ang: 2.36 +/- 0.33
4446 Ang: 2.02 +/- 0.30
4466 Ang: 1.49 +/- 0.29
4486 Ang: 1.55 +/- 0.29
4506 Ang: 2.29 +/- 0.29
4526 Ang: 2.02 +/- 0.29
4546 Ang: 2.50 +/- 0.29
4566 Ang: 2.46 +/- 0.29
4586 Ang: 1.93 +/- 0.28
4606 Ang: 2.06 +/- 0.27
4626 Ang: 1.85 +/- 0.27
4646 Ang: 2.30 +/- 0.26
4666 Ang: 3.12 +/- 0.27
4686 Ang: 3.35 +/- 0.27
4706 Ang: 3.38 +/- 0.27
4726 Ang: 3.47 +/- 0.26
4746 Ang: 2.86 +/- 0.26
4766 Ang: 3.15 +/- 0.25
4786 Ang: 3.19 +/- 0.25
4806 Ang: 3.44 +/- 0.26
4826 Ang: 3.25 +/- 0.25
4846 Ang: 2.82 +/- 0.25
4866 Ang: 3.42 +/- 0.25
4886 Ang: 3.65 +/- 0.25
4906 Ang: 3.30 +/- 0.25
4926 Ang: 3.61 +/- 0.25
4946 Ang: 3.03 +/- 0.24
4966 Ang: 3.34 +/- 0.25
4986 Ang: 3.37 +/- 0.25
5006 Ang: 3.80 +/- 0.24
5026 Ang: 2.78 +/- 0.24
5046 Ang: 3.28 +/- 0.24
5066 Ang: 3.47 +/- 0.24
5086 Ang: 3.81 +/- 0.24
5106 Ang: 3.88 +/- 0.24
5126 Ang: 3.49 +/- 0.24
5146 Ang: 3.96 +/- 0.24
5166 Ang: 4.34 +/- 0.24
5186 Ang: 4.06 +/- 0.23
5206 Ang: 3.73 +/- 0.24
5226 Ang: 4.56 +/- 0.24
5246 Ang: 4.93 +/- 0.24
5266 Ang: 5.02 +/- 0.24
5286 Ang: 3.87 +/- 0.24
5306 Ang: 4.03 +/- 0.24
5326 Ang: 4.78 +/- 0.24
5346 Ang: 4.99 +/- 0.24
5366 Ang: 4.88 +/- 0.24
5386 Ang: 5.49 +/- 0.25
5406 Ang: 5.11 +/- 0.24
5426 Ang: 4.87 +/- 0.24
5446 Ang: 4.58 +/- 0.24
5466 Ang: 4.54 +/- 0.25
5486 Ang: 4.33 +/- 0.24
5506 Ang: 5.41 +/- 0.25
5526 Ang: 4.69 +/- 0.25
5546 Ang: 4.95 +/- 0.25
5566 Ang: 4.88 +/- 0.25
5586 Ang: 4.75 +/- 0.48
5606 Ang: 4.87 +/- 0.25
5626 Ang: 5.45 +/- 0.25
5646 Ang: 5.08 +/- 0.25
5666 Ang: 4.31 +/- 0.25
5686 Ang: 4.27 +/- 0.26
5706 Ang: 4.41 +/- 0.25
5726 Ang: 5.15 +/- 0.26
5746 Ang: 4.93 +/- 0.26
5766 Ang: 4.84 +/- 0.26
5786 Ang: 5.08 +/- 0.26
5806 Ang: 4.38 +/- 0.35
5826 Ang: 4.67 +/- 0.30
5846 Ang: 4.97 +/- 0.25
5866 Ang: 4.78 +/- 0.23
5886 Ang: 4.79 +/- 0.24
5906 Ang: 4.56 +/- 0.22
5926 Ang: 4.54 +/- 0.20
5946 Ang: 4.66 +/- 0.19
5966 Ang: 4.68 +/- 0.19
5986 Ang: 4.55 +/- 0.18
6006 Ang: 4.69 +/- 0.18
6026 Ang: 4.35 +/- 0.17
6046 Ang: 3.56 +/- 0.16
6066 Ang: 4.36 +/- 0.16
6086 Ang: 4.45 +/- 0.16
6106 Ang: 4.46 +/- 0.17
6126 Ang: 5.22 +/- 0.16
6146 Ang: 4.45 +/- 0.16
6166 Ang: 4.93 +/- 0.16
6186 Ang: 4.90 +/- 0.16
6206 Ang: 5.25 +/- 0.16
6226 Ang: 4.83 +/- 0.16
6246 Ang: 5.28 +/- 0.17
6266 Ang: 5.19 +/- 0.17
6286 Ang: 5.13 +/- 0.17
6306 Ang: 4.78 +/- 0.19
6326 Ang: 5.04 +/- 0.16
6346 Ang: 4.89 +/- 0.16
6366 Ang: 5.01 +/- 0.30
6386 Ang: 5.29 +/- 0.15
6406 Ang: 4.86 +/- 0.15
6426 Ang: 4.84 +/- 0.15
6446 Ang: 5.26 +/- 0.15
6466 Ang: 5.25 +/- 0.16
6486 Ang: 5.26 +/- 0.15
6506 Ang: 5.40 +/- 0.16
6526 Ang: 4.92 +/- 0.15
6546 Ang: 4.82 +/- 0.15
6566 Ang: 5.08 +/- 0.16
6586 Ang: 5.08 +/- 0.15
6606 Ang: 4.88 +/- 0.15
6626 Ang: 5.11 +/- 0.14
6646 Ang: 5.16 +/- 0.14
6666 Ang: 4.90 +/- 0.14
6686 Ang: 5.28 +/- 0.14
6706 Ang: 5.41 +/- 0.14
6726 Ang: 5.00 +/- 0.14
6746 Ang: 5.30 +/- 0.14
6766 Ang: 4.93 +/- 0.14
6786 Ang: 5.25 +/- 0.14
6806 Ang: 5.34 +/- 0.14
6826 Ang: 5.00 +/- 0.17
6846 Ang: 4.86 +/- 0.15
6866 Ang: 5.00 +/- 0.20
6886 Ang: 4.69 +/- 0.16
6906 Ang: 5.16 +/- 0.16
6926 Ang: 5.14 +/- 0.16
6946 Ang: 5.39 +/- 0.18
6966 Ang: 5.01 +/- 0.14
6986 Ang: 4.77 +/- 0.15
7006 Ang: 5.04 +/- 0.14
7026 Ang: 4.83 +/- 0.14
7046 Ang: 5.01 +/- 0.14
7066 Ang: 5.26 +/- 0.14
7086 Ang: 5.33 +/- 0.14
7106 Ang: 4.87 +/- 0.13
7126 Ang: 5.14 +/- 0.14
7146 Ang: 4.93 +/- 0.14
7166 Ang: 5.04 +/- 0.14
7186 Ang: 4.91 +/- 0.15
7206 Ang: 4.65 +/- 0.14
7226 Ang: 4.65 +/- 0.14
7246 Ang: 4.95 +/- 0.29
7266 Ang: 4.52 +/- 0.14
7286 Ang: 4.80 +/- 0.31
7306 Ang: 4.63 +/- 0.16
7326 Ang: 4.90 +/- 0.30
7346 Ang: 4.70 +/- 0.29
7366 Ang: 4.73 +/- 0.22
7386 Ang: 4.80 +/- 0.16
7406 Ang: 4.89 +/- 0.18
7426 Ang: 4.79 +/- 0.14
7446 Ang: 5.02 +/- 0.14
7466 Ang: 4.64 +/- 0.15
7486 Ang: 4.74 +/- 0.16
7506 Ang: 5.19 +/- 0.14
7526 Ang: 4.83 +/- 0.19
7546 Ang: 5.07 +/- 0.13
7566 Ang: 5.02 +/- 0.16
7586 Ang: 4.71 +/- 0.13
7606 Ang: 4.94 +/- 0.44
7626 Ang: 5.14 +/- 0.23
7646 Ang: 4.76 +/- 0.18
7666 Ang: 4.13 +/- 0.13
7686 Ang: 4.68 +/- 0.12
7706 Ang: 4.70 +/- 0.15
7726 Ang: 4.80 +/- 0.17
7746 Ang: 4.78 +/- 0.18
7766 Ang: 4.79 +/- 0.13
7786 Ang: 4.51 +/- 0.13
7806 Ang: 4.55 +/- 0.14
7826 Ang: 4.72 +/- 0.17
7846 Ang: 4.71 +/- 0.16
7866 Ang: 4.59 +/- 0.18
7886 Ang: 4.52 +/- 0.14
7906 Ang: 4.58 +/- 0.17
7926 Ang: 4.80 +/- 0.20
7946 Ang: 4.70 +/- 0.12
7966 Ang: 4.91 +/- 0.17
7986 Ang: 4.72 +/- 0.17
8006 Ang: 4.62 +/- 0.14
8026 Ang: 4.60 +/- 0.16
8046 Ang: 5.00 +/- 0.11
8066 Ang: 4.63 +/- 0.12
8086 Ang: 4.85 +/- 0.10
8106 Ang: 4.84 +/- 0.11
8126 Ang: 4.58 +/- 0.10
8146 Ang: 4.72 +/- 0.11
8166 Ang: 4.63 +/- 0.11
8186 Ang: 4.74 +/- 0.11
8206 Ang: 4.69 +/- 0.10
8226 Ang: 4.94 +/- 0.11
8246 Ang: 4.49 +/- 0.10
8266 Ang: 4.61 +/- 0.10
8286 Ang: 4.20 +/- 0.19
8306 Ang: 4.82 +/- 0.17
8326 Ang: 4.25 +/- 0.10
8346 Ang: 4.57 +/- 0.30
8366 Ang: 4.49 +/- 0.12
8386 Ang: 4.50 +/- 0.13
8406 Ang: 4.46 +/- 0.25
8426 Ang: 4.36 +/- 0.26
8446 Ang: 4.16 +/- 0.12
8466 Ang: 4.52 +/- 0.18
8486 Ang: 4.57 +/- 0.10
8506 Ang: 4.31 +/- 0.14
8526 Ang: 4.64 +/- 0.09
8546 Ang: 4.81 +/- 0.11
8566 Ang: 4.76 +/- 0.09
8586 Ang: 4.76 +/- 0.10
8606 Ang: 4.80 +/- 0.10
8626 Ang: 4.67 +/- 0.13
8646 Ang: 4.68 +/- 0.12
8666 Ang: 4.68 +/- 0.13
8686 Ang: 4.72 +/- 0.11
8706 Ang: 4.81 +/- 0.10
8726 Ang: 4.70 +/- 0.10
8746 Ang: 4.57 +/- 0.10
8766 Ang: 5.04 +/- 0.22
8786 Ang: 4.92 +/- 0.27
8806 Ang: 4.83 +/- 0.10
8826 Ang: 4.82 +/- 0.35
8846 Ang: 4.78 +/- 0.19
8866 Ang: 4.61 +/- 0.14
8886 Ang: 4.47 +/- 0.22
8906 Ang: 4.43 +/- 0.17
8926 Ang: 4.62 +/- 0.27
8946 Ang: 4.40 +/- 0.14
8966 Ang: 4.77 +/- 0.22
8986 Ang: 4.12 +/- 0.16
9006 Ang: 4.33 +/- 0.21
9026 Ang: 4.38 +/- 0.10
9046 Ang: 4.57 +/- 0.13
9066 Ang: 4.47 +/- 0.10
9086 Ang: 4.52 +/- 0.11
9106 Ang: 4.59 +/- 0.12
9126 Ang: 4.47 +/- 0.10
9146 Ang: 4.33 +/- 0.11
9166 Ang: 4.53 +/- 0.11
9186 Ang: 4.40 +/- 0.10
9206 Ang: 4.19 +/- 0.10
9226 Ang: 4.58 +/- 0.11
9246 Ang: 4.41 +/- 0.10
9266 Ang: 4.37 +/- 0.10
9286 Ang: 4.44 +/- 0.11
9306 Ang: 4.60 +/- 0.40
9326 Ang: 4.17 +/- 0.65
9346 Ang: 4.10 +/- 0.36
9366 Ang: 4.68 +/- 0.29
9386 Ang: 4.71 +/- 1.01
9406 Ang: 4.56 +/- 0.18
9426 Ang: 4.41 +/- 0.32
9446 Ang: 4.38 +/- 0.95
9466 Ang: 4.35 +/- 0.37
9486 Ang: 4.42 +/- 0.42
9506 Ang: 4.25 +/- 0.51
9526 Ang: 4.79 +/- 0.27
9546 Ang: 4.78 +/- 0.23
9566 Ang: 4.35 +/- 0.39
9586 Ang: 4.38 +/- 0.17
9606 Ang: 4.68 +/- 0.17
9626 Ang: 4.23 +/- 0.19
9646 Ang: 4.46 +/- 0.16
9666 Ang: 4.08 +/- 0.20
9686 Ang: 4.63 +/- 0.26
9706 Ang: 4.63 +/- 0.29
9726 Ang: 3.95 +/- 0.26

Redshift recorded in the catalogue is 0.168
